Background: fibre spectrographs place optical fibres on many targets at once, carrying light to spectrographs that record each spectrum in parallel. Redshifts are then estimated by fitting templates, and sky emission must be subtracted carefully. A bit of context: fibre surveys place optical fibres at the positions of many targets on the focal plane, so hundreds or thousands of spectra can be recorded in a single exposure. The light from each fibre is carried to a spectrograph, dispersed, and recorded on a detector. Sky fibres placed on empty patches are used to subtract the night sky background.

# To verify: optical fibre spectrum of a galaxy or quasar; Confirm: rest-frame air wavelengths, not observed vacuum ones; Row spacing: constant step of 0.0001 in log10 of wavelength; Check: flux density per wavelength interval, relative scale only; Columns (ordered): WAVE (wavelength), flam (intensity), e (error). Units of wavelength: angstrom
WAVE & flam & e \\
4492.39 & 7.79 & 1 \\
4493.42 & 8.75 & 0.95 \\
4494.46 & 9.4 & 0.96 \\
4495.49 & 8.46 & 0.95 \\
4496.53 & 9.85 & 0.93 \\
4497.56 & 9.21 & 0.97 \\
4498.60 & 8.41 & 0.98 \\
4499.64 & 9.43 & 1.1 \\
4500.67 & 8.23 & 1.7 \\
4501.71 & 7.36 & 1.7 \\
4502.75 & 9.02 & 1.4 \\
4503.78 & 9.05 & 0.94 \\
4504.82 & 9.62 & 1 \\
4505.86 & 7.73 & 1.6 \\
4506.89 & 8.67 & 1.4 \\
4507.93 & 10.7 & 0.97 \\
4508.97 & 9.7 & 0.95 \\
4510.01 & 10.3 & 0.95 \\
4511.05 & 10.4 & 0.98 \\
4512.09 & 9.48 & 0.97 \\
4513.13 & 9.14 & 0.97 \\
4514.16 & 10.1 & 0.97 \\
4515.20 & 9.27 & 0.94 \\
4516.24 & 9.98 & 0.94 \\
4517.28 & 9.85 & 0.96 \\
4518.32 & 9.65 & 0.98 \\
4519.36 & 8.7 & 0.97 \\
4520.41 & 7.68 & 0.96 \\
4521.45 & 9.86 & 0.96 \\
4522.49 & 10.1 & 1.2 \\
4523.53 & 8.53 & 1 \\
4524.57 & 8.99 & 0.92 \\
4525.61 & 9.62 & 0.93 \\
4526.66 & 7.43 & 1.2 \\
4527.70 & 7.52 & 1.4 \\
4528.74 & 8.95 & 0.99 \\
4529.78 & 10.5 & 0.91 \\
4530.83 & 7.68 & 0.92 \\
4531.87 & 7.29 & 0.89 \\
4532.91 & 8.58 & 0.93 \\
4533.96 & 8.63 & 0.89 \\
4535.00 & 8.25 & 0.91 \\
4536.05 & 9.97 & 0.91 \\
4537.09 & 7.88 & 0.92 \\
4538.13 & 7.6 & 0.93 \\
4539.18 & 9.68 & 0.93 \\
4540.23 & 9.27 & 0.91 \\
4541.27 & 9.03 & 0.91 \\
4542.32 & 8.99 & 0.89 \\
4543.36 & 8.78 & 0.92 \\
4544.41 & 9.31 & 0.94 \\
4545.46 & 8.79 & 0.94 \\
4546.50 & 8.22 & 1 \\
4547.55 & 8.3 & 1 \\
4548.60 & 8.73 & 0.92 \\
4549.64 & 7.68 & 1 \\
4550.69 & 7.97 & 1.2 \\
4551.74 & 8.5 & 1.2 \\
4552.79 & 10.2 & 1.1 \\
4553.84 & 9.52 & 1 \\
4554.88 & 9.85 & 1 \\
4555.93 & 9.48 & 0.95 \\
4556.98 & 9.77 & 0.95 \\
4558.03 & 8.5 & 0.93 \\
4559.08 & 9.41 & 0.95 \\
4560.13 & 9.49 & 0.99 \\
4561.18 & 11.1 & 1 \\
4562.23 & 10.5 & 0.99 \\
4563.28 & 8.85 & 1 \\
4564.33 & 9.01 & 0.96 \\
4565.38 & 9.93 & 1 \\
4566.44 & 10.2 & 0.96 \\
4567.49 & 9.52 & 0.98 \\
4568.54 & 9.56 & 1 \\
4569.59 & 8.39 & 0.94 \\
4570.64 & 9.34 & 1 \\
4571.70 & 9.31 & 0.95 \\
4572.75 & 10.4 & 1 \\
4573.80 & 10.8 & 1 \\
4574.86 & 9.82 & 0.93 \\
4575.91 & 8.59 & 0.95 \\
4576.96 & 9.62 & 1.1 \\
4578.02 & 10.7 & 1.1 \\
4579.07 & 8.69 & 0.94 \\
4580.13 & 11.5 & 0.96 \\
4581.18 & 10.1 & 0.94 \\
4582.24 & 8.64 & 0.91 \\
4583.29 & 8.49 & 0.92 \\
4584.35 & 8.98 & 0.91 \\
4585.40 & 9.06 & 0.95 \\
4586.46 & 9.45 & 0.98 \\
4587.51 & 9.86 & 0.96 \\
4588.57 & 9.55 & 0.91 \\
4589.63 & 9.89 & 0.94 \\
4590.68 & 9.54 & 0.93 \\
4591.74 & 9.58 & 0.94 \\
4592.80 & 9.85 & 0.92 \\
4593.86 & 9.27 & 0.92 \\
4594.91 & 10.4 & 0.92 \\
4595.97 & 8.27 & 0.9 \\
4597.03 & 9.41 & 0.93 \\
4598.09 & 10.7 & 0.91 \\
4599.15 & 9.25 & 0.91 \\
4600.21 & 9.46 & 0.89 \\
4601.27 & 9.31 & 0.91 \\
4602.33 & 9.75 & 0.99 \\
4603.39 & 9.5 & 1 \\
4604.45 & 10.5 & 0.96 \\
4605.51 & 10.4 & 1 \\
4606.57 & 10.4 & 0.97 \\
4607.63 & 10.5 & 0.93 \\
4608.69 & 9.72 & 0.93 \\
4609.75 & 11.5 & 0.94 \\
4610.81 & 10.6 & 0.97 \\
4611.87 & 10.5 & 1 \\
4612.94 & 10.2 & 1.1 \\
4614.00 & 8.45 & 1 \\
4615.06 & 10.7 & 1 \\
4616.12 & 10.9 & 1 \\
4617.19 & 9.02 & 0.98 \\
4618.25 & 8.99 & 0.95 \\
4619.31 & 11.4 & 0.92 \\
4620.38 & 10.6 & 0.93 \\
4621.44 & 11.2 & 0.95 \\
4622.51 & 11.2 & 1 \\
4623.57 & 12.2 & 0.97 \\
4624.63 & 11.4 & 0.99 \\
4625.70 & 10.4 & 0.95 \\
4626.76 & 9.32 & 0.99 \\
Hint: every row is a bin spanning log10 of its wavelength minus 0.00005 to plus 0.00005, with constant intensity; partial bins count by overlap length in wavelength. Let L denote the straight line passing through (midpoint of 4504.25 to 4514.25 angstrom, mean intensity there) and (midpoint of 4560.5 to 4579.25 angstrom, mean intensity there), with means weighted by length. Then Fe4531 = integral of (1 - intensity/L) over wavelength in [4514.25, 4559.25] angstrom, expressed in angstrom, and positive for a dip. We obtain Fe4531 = 3.4 angstrom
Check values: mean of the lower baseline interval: 9.56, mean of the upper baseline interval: 9.7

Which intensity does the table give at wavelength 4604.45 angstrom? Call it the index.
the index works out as 10.5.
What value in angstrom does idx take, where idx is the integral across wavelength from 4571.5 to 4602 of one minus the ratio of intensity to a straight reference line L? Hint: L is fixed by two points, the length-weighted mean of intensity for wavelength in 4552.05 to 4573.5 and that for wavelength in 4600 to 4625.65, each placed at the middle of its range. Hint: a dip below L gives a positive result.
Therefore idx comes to 1.1 angstrom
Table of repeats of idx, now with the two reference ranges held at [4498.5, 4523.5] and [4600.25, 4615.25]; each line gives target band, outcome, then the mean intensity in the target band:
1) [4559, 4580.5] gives 0.08 angstrom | 9.74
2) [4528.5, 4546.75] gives 1.44 angstrom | 8.75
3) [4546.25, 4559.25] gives 0.94 angstrom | 8.94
